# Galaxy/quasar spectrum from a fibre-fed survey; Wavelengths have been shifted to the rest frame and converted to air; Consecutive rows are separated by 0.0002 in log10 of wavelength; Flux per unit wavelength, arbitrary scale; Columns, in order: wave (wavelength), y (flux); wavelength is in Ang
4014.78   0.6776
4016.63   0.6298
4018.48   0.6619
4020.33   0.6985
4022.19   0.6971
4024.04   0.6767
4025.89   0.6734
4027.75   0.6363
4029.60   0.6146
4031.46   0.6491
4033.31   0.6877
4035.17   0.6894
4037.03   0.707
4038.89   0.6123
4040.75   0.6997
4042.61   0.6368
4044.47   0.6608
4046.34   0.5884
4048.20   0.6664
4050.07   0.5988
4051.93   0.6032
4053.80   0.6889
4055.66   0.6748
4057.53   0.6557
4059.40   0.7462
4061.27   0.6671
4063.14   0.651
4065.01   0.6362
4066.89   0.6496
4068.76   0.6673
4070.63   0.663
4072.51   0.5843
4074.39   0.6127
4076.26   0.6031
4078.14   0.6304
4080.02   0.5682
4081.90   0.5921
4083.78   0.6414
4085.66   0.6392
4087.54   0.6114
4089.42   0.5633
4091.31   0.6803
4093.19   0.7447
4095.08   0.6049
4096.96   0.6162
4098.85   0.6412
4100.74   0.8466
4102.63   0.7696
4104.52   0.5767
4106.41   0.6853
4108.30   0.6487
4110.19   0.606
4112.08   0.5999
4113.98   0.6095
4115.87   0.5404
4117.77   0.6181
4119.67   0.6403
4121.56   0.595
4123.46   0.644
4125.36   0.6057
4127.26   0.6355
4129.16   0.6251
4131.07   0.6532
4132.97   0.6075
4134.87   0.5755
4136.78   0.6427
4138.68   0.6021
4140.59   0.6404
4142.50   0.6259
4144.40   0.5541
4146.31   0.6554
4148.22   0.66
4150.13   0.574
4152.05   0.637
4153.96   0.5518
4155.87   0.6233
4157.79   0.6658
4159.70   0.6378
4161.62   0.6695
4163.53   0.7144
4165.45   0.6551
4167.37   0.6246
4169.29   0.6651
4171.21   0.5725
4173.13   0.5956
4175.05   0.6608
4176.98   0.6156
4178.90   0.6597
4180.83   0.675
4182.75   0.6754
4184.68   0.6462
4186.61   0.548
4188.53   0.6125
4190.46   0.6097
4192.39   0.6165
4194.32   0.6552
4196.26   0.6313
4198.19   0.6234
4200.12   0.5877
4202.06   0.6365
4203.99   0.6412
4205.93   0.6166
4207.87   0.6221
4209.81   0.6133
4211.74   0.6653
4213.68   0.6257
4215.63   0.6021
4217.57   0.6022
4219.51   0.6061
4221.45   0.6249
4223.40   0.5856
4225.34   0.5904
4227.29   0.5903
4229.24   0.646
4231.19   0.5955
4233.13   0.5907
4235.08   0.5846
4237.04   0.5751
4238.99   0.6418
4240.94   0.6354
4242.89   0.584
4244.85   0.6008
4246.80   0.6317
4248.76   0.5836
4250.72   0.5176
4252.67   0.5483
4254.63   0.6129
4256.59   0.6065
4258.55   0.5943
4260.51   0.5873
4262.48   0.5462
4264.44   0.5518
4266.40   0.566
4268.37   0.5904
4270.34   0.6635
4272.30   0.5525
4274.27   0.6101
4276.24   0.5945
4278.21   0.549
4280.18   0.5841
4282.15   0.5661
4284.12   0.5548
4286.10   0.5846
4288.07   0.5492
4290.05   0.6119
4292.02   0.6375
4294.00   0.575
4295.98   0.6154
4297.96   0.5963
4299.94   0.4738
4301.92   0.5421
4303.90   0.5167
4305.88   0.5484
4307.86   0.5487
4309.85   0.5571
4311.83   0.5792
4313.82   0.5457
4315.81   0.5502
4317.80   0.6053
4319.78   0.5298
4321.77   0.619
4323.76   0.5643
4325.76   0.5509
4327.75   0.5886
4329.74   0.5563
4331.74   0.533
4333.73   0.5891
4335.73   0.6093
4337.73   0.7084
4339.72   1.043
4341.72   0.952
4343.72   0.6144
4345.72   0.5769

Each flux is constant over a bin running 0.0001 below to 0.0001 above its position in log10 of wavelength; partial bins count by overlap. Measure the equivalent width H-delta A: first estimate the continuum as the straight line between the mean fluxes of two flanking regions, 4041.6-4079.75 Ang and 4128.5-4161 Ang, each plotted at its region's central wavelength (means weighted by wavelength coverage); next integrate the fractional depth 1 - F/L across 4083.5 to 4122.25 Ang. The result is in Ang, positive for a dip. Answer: -0.66 Ang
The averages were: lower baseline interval 0.643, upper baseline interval 0.62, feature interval 0.642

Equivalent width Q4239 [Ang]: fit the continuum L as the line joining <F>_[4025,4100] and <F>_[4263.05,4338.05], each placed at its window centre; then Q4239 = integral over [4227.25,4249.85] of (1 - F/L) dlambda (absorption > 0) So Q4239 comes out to -0.49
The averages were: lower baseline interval 0.644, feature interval 0.605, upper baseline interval 0.574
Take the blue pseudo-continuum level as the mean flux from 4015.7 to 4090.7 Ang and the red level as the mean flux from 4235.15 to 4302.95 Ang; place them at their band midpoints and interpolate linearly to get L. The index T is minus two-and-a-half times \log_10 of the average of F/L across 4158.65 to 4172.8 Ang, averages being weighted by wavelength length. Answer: -0.06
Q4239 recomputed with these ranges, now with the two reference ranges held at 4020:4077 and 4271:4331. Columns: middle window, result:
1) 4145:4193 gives -1.47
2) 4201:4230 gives -0.95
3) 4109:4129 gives 0.63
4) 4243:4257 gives 0.03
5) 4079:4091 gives 0.66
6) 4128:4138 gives 0.08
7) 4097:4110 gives -0.99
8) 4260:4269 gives 0.23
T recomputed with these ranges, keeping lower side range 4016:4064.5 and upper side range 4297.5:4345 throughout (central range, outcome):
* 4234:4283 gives 0.055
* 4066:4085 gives 0.055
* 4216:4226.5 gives 0.041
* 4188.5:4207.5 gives 0.011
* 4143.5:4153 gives 0.040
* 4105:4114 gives 0.030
